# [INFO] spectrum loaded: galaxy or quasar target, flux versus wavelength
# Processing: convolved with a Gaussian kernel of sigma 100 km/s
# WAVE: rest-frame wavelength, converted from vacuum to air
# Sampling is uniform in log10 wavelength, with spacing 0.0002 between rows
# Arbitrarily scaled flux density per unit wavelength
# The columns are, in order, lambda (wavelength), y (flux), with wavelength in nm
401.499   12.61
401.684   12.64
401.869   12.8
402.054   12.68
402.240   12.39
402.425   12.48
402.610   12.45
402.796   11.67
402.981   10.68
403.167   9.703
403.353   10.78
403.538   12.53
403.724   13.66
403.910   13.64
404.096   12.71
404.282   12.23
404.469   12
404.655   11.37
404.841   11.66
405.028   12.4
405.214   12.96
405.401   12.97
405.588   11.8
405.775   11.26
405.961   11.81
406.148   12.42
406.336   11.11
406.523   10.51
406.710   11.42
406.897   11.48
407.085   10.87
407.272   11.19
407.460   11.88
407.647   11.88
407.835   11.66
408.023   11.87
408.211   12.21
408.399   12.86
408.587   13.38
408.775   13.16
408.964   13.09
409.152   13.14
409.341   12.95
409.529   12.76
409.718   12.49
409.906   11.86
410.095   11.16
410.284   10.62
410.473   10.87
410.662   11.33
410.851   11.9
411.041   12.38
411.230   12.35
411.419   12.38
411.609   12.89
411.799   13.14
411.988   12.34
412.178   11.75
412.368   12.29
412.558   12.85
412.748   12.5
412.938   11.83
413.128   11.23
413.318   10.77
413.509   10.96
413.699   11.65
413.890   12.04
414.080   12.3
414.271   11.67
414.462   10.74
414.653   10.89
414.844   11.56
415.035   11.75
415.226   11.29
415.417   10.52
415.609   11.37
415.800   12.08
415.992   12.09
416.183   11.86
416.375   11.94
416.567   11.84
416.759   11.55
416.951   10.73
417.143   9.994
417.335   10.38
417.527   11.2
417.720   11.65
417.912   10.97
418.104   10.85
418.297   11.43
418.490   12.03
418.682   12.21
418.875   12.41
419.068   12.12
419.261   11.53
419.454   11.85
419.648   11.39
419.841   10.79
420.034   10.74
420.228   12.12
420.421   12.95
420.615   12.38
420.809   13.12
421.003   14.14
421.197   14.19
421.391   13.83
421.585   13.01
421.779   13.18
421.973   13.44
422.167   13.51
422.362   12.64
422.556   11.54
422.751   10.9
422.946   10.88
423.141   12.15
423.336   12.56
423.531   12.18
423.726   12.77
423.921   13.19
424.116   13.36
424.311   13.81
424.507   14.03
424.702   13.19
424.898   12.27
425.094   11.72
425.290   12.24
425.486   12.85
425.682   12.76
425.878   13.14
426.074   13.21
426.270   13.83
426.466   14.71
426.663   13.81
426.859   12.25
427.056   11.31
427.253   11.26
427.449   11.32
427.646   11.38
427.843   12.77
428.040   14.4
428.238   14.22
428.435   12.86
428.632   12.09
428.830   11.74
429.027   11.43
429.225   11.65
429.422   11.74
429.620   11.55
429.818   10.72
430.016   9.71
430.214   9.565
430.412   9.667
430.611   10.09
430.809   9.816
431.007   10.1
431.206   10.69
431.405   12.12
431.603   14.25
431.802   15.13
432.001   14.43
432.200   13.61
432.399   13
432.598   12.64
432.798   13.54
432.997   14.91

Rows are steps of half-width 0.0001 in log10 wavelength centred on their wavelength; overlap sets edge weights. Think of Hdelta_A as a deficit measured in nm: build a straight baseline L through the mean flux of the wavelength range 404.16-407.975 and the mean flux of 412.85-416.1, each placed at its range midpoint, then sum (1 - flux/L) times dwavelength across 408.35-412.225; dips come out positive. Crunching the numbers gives -0.24 nm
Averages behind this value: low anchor 11.8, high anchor 11.5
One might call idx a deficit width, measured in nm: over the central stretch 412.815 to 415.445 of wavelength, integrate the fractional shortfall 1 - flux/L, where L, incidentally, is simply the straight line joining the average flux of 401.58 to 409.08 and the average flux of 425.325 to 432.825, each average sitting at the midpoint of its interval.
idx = 0.156 nm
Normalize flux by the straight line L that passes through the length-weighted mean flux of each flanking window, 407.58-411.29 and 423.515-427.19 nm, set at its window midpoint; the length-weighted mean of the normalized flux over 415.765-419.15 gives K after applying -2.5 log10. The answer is 0.10 mag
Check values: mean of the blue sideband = 12.2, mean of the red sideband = 13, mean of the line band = 11.5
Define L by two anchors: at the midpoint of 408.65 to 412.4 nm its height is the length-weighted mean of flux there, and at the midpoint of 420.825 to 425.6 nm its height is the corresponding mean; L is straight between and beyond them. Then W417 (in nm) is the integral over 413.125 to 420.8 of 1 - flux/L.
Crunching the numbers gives 0.625 nm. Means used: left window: 12.2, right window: 12.8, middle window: 11.5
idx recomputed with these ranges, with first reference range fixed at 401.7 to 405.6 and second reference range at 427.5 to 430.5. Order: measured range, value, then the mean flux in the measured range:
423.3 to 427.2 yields -0.390 nm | 12.9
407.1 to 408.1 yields 0.040 nm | 11.6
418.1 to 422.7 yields -0.212 nm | 12.4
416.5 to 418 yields 0.113 nm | 11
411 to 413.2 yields -0.058 nm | 12.3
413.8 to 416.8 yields 0.092 nm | 11.6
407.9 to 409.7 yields -0.105 nm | 12.8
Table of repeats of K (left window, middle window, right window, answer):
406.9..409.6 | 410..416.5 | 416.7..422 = 0.039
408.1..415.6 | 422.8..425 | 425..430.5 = -0.054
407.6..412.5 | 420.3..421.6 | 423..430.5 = -0.089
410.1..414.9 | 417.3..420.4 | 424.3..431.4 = 0.033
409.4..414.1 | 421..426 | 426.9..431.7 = -0.101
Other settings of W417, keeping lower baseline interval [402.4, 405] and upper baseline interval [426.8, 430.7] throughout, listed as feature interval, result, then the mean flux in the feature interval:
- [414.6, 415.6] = 0.05 nm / 11.2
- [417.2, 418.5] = 0.07 nm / 11.1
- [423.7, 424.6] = -0.14 nm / 13.5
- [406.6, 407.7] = 0.05 nm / 11.4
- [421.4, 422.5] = -0.14 nm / 13.2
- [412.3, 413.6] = 0.01 nm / 11.8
